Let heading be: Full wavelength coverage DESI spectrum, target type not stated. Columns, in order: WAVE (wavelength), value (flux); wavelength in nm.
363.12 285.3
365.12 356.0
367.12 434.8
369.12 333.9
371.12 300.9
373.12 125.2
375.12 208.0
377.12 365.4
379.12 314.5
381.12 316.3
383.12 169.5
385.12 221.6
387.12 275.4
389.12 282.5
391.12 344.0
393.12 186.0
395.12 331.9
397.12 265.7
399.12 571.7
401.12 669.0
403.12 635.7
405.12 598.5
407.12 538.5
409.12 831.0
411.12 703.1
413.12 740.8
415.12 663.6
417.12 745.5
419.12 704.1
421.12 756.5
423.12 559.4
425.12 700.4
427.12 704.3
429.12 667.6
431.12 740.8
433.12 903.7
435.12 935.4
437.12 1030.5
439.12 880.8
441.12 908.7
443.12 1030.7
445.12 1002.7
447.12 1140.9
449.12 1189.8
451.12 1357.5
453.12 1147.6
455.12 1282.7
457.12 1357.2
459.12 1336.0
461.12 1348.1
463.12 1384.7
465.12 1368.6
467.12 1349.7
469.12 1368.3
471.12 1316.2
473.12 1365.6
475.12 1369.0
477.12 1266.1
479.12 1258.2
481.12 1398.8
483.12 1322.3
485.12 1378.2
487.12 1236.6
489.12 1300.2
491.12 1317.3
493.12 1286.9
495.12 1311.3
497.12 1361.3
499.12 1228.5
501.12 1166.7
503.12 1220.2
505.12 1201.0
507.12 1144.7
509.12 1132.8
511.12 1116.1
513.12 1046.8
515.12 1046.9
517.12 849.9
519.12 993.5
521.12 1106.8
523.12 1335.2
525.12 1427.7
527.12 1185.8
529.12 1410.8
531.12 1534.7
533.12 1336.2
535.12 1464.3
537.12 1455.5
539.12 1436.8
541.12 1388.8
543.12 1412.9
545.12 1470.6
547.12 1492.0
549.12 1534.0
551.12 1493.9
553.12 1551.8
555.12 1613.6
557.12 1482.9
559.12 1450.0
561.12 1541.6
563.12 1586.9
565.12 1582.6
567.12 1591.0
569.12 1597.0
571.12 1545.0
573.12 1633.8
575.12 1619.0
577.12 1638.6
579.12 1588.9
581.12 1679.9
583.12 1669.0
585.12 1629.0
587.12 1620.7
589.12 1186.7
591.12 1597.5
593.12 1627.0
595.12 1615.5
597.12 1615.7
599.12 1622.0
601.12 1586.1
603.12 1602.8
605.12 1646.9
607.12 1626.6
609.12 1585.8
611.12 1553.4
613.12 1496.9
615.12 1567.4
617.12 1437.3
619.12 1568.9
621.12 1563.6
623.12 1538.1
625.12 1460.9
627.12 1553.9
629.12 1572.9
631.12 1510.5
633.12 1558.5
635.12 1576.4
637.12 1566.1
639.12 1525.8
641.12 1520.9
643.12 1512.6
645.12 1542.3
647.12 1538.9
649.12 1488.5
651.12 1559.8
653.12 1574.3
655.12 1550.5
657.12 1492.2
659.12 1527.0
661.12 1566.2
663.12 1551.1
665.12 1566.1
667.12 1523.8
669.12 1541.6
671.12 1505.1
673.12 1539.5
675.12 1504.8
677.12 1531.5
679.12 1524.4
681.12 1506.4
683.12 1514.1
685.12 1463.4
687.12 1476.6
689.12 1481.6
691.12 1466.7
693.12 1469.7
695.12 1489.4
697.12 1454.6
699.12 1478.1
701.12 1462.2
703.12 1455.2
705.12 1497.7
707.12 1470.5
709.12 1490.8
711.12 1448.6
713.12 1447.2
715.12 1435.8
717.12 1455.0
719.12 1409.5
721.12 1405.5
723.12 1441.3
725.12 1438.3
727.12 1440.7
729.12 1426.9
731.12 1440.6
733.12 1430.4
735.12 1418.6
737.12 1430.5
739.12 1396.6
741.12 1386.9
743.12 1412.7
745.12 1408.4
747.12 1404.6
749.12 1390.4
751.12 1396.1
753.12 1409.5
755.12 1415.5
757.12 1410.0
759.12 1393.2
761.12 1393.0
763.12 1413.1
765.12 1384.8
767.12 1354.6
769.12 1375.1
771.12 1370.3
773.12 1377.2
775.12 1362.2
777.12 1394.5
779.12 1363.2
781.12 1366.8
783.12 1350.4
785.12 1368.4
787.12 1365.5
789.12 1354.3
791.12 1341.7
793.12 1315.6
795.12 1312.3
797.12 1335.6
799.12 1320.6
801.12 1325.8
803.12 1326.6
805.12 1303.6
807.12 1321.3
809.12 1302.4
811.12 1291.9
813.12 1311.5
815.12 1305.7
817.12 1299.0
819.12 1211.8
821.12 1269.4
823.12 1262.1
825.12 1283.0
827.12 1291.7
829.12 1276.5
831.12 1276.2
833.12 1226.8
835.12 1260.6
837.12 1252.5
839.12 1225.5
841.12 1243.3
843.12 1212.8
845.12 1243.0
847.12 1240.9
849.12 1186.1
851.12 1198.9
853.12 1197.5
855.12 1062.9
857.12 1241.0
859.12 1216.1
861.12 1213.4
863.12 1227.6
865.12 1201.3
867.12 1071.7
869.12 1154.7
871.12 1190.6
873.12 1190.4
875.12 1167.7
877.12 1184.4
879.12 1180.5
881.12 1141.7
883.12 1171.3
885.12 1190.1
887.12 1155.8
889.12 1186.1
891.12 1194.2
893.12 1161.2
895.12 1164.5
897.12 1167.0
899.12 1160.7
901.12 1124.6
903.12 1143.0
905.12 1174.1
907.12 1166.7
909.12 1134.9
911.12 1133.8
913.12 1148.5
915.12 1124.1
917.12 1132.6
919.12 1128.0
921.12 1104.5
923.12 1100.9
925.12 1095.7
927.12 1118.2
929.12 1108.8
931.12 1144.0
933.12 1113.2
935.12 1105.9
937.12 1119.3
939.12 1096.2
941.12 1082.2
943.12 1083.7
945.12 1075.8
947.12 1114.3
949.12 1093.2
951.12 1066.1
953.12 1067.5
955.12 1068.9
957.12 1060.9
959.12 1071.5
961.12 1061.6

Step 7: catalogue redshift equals 0.00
